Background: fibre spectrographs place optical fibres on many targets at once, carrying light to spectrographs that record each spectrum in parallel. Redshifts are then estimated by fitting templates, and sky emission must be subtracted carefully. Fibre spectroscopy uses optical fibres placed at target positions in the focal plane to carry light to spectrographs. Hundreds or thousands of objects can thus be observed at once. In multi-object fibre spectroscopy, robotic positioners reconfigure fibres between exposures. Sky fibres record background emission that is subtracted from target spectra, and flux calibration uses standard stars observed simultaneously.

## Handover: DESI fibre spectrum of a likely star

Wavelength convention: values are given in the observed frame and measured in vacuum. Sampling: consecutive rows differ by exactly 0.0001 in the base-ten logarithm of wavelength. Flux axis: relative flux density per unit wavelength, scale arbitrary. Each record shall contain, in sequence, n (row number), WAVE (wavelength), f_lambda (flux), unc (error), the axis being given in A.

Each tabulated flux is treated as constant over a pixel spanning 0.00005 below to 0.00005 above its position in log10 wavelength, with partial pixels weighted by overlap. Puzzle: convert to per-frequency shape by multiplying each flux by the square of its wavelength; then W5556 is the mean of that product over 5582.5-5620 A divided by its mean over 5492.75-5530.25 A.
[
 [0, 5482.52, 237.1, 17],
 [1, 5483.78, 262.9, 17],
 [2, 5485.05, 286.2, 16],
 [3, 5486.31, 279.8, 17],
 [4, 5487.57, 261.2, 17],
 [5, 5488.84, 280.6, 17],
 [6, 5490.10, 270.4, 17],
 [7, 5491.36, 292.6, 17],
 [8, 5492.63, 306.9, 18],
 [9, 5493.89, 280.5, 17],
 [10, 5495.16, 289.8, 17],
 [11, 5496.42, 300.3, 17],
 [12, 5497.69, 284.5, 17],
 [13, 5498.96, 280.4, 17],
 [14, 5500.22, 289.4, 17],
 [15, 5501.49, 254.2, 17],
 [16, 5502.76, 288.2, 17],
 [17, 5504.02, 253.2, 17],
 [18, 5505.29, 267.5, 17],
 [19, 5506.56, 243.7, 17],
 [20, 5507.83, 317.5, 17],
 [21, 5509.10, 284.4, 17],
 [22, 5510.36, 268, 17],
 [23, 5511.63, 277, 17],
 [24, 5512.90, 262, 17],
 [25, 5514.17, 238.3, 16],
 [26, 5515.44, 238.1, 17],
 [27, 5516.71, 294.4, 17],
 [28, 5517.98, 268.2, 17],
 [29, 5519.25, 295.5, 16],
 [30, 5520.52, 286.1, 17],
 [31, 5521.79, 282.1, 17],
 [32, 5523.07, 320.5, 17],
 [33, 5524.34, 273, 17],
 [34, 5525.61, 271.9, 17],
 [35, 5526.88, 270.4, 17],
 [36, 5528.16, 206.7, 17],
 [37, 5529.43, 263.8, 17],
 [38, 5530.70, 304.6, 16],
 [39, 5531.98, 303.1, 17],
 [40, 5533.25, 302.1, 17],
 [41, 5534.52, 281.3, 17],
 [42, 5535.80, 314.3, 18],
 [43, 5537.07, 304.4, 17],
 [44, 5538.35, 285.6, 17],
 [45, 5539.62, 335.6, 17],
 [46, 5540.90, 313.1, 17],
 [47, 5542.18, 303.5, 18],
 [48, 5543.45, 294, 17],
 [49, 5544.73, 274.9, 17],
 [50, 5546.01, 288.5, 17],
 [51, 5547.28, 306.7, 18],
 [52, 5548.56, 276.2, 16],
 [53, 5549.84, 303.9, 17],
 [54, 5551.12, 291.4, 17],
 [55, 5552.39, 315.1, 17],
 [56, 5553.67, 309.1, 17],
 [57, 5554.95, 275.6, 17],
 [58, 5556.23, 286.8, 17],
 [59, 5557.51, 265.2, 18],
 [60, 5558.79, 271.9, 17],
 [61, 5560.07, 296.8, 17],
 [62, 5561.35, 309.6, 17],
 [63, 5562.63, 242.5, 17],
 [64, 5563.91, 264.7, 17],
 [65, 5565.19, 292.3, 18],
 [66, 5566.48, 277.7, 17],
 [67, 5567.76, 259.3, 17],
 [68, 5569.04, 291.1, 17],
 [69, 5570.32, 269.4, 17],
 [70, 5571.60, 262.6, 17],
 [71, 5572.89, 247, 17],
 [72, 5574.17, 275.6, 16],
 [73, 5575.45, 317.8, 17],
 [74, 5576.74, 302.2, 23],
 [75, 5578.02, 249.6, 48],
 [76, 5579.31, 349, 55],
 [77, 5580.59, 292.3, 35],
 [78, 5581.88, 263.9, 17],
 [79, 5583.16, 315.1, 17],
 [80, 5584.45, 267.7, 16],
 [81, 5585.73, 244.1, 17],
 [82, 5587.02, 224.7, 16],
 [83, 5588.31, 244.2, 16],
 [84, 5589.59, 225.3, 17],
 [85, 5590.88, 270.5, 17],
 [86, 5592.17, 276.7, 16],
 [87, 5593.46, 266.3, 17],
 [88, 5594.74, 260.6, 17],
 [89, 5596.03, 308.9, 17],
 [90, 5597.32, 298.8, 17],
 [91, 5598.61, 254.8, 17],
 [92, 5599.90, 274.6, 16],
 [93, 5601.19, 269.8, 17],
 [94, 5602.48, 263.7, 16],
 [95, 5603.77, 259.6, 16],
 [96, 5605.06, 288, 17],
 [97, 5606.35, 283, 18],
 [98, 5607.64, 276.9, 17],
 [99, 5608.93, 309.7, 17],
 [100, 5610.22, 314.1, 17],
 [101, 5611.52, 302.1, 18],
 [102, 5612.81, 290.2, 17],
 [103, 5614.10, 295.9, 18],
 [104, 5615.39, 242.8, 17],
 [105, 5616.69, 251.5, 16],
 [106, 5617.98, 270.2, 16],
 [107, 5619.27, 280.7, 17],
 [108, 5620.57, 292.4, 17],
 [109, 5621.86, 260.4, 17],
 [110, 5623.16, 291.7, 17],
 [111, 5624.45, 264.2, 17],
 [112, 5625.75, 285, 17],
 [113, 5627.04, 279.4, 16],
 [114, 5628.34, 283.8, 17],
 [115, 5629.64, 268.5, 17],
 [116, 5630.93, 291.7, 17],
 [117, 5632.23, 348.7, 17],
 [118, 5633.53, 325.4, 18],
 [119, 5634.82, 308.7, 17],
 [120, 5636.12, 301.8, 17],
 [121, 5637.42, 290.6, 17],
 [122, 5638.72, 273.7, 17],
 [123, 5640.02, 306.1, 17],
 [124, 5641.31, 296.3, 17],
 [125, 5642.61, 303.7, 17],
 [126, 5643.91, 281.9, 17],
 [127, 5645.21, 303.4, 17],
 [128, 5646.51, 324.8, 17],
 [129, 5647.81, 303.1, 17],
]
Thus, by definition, 1.03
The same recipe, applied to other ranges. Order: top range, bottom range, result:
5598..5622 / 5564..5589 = 1.02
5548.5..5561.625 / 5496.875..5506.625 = 1.09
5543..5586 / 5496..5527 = 1.05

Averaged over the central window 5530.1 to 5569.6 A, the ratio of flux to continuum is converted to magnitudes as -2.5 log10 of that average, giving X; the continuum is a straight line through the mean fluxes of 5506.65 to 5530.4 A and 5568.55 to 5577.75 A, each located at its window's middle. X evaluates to -0.06 mag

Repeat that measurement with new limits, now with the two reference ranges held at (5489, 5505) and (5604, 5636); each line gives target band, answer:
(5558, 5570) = 0.03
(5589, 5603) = 0.06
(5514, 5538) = 0.01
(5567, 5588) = 0.04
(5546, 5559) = -0.02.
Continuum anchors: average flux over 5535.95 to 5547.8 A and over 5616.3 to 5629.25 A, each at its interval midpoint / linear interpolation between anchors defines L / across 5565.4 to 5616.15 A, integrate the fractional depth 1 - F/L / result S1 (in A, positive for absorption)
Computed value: 1.7 A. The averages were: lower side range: 301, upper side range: 276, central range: 277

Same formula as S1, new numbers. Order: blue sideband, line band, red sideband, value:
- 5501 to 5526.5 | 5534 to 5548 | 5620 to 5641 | -1.1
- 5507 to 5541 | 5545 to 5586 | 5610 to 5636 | 0.1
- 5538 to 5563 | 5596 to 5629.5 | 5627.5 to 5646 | 2.0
